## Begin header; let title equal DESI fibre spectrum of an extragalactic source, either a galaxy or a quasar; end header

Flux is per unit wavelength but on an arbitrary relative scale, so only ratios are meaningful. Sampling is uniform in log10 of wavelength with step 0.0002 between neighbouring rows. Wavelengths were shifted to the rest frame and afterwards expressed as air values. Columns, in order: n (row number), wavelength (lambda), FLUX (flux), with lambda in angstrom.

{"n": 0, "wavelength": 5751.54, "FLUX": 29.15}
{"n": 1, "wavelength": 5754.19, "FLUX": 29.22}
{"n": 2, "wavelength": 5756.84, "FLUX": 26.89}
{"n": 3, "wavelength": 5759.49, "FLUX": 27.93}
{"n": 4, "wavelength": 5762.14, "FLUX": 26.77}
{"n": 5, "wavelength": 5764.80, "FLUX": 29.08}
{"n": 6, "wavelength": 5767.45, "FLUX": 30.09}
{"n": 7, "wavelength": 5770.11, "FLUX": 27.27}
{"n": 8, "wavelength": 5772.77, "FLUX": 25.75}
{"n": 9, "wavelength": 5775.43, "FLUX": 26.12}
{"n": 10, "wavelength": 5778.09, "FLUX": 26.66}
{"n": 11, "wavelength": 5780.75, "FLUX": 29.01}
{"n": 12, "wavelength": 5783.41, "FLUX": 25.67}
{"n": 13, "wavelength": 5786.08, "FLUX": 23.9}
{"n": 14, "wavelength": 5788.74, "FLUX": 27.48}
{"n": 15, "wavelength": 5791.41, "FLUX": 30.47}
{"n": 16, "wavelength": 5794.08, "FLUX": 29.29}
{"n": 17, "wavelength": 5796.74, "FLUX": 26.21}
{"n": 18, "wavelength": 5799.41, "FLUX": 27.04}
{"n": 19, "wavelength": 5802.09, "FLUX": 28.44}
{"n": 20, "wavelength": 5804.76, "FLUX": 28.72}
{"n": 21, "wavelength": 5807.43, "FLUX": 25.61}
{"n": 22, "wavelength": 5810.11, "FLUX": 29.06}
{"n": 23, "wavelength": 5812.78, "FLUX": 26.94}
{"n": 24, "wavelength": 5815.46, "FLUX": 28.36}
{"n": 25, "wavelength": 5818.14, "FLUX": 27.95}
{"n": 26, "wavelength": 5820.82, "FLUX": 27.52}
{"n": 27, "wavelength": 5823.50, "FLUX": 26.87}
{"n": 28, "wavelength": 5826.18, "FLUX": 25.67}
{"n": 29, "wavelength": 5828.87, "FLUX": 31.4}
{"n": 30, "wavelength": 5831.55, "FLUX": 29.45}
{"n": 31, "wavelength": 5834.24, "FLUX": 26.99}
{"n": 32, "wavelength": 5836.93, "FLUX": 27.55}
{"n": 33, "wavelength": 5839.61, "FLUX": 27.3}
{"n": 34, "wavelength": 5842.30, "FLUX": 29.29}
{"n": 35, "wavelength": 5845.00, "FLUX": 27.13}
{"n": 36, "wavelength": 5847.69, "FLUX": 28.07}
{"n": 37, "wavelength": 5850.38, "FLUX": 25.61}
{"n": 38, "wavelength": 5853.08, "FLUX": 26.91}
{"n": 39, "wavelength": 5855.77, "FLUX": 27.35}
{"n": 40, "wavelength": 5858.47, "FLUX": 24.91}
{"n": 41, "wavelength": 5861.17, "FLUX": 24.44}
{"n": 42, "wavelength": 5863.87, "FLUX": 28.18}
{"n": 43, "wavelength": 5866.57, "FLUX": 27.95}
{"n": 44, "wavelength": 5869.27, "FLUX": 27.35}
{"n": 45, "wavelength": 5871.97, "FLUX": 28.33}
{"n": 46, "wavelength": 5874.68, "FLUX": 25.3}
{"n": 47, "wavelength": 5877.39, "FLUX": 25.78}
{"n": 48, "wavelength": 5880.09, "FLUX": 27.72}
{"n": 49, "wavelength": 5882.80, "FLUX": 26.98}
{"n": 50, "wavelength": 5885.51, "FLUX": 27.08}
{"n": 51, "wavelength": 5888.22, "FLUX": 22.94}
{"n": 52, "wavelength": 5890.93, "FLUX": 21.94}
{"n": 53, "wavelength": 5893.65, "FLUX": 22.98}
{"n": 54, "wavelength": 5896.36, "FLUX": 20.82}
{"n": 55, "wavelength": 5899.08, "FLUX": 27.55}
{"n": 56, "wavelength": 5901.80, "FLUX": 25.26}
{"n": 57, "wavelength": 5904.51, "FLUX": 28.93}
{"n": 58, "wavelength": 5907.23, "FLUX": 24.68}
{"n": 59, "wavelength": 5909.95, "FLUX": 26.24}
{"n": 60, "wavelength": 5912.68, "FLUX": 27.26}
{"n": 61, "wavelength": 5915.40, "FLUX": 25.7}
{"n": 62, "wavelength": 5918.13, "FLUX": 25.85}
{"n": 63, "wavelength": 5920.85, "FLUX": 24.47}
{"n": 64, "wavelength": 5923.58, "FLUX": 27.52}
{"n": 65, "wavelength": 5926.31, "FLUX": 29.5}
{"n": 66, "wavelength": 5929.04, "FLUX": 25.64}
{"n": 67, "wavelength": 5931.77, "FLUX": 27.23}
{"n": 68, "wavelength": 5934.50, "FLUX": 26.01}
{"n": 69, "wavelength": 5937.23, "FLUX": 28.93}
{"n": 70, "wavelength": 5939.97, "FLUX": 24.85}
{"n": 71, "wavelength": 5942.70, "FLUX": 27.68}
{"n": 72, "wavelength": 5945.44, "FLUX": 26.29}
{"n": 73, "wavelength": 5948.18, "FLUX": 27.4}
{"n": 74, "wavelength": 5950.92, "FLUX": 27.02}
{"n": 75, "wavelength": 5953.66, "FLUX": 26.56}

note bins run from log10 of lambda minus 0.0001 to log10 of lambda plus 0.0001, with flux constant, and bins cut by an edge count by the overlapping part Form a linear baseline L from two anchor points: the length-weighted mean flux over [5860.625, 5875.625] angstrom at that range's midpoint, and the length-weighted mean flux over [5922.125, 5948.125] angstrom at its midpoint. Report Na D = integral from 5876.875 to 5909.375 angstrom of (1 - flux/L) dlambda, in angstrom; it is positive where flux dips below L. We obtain 2.2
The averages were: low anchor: 27.1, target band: 25.2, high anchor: 27.1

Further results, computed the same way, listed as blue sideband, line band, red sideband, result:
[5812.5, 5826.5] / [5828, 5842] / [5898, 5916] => -0.7 angstrom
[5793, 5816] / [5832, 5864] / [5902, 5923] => 0.1 angstrom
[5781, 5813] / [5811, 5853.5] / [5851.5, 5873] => -0.9 angstrom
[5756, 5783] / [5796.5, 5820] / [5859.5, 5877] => -0.4 angstrom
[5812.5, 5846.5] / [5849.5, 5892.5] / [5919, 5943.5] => 2.1 angstrom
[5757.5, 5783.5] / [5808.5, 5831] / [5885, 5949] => -0.9 angstrom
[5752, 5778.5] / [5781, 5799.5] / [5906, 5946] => 0.1 angstrom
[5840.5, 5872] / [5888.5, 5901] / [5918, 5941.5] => 1.6 angstrom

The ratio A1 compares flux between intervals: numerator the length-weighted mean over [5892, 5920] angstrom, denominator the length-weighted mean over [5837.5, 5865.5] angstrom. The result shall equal 0.9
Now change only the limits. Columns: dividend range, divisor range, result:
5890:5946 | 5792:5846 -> 0.93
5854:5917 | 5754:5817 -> 0.94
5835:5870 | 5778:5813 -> 0.98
